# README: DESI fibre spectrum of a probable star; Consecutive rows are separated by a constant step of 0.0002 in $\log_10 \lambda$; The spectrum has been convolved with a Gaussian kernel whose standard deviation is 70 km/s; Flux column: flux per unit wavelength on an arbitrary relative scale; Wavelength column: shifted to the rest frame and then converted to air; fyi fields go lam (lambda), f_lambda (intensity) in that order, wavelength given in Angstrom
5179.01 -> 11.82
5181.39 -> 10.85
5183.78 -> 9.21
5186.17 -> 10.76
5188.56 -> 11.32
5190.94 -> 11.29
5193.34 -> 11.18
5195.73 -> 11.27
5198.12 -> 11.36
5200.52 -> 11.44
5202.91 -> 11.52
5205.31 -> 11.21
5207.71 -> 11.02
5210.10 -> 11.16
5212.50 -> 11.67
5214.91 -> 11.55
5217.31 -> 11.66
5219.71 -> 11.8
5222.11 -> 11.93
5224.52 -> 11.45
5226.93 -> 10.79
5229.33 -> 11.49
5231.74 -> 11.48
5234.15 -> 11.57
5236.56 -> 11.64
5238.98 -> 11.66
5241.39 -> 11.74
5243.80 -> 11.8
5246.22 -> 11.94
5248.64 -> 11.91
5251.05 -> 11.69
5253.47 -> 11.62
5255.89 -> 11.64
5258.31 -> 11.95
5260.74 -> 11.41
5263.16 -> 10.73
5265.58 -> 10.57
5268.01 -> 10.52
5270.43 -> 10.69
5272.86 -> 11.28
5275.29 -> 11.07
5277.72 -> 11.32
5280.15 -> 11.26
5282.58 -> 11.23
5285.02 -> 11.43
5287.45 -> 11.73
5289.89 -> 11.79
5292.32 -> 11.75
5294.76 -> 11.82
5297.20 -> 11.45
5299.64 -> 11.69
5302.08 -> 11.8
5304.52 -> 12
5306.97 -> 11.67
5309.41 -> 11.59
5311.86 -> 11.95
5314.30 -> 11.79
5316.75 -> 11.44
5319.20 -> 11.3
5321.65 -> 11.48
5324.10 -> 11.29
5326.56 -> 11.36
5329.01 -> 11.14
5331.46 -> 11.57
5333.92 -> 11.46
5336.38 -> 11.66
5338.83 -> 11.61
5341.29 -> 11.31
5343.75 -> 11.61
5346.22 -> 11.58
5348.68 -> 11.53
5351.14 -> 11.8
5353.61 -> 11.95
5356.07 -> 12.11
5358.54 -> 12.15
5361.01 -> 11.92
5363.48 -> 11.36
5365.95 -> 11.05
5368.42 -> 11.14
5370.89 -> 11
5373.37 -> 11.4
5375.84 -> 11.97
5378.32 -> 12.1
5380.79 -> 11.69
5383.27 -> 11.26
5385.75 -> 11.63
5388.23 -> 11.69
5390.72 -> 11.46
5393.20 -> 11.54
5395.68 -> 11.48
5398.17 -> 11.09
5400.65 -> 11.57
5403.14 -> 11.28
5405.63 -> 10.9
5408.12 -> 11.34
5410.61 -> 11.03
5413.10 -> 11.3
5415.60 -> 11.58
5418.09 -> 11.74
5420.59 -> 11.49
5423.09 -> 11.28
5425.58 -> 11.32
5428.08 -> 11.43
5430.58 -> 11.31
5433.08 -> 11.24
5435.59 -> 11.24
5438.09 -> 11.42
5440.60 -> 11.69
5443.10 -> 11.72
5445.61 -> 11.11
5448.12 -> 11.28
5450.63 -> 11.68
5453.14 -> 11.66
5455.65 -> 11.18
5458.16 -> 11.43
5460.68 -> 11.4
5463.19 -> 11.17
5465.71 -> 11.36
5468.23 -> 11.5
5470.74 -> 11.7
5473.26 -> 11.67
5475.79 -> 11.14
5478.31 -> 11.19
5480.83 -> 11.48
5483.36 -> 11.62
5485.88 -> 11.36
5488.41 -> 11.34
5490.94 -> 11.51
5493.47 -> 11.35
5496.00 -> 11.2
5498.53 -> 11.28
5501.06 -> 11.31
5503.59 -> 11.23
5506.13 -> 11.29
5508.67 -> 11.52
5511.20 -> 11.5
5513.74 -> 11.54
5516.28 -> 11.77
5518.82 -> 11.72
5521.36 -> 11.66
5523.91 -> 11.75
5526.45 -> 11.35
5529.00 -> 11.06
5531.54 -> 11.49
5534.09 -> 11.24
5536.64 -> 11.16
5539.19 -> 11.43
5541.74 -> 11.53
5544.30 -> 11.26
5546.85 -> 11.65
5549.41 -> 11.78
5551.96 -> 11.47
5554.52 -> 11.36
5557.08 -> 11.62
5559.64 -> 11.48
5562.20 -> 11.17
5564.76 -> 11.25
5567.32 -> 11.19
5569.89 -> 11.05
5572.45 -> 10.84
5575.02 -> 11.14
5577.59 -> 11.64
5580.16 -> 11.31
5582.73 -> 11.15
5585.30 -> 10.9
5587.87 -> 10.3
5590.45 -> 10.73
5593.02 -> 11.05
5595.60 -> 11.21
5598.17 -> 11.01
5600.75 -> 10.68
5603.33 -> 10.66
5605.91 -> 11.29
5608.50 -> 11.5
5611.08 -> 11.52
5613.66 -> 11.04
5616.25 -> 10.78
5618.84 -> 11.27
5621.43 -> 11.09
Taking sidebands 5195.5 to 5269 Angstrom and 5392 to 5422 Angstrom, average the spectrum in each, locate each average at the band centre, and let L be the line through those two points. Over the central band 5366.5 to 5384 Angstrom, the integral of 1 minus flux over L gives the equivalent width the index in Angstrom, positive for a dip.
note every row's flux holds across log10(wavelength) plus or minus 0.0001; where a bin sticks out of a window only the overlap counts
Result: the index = -0.18 Angstrom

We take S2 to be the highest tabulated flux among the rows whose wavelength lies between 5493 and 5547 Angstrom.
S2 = 11.77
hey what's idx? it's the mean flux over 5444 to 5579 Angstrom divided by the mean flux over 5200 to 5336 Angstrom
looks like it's 0.99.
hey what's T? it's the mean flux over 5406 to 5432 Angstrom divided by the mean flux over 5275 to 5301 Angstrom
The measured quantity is 1.0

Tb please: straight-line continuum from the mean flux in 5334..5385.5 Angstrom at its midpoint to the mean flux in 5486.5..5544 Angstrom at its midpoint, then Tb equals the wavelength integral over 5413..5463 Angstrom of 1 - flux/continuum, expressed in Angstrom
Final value 0.4 Angstrom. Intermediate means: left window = 11.6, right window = 11.4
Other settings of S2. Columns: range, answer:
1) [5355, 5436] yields 12.15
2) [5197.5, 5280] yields 11.95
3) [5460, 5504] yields 11.7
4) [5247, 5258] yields 11.91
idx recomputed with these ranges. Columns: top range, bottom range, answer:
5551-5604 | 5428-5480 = 0.97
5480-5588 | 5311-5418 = 0.99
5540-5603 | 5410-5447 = 0.98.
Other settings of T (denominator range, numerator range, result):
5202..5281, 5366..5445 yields 1.00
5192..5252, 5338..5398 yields 1.01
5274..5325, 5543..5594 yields 0.97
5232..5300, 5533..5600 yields 0.98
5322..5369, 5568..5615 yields 0.96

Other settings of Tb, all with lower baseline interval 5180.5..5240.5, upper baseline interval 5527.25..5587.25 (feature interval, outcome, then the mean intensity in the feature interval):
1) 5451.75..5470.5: -0.2 Angstrom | 11.4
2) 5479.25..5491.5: -0.2 Angstrom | 11.5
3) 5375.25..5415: -0.5 Angstrom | 11.5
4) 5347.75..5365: -0.8 Angstrom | 11.8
